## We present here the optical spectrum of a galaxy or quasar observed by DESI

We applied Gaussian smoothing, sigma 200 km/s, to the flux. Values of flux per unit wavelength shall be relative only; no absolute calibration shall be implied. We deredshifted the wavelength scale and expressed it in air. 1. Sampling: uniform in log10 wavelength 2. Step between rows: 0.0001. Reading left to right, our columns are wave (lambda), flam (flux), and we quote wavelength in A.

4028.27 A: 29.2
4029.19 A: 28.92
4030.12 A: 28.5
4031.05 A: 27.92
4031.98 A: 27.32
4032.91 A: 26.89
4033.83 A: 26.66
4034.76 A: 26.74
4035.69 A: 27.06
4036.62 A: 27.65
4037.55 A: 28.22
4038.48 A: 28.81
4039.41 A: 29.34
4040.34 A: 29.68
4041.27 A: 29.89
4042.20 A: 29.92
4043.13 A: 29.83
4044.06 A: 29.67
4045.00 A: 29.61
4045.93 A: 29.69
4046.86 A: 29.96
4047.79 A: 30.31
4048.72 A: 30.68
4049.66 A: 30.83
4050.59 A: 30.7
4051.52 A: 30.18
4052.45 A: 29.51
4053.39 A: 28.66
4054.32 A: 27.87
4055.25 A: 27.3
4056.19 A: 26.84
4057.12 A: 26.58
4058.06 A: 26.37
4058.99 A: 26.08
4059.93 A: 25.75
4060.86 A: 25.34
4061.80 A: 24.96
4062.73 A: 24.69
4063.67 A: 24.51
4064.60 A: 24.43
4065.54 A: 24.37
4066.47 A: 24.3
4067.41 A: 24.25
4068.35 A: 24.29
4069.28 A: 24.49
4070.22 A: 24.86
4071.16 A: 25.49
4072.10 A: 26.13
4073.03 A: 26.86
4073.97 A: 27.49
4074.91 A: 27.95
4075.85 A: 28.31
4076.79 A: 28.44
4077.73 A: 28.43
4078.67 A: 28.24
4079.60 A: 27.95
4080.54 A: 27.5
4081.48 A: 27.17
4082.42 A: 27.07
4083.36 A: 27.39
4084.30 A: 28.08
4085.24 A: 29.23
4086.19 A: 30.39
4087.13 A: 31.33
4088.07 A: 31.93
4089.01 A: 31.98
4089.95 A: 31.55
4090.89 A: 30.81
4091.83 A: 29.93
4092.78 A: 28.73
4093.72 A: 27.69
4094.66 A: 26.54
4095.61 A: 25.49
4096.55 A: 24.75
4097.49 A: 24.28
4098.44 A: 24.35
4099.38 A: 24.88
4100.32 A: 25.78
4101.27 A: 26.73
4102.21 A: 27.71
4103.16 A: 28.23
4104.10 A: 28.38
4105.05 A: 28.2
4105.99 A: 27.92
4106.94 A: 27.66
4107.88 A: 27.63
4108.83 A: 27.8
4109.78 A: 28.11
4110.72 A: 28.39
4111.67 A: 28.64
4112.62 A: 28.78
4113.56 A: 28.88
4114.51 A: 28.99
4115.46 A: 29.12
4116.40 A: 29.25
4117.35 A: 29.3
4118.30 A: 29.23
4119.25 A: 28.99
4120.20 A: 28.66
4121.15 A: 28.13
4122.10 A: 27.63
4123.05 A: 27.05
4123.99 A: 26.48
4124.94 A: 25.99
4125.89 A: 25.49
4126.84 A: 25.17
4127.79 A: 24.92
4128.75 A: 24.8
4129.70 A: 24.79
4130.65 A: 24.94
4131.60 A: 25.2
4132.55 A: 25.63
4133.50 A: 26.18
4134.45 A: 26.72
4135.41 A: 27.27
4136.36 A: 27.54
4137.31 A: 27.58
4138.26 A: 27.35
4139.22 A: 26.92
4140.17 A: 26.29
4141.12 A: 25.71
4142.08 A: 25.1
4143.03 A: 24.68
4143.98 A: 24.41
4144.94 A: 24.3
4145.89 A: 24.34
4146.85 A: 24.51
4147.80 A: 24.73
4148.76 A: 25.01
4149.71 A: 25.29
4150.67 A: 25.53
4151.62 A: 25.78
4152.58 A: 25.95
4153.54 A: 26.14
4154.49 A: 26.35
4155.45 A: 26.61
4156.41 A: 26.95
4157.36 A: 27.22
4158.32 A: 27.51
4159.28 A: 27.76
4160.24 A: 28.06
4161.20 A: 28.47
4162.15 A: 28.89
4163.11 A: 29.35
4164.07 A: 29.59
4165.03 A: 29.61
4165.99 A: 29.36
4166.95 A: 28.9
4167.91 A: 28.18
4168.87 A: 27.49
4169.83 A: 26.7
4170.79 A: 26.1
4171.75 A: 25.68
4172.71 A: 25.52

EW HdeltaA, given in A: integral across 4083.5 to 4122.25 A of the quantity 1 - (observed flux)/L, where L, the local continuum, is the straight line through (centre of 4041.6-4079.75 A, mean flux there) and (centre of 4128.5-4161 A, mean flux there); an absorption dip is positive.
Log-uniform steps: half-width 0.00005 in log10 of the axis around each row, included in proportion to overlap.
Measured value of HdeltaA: -2.3 A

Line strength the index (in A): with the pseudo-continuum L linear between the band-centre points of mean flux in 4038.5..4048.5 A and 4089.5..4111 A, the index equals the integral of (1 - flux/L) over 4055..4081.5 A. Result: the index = 2.4 A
